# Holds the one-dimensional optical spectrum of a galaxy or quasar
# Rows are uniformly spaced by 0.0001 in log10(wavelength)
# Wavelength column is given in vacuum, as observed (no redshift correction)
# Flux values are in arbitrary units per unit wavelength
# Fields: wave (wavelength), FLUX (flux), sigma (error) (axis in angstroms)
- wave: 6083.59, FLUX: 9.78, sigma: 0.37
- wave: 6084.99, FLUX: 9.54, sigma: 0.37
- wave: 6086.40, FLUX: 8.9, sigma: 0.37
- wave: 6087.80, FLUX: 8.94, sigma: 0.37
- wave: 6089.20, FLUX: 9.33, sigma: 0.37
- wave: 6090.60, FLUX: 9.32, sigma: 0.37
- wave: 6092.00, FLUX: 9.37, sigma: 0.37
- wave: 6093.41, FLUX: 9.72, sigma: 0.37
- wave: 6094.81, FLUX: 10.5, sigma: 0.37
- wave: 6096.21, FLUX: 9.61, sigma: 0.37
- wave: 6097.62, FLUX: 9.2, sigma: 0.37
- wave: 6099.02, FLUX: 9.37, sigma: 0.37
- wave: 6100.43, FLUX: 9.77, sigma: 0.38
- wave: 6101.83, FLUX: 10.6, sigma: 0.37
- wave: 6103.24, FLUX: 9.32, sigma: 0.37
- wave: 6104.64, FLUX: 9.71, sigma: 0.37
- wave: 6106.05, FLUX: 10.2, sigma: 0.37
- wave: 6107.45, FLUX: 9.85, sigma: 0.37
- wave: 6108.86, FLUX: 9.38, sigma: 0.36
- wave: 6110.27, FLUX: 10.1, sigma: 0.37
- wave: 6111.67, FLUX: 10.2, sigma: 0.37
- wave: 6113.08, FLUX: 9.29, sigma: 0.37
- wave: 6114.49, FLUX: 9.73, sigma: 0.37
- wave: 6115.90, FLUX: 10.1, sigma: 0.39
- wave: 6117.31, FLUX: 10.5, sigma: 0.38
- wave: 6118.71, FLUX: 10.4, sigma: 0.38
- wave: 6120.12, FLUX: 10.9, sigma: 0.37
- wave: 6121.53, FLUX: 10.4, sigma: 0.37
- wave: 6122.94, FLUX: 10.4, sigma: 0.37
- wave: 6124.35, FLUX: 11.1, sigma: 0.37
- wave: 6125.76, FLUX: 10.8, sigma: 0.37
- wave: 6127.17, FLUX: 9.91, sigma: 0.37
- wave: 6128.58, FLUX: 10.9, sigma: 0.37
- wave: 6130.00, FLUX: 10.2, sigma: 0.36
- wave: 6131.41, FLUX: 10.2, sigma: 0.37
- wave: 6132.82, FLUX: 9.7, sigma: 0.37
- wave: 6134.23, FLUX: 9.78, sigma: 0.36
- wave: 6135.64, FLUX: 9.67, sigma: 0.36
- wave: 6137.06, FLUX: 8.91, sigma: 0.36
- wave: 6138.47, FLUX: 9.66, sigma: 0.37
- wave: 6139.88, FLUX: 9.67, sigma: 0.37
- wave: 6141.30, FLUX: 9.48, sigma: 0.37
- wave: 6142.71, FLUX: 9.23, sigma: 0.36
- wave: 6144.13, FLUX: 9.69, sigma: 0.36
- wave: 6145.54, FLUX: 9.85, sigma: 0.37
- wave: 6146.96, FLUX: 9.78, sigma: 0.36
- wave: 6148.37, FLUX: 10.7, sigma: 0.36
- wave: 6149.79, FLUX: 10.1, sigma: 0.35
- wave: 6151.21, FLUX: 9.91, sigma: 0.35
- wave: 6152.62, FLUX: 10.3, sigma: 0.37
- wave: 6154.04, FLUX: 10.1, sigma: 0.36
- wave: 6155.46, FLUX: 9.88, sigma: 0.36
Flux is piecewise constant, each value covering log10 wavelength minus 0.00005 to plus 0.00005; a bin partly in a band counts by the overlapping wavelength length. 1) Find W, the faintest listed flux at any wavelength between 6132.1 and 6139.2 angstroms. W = 8.91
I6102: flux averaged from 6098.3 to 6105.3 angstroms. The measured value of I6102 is 9.76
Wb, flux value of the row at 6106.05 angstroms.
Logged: 10.2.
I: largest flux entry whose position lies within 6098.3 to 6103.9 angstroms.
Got 10.6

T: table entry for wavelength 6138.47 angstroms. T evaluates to 9.66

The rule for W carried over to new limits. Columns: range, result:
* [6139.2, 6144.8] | 9.23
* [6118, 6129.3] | 9.91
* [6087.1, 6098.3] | 8.94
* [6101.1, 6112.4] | 9.32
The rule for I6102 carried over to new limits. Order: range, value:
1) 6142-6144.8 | 9.45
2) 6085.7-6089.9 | 9.07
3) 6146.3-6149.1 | 10.3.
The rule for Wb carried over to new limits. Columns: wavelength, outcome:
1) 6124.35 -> 11.1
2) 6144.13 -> 9.69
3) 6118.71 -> 10.4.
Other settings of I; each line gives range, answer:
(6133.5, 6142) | 9.78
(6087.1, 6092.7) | 9.37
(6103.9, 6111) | 10.2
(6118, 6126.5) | 11.1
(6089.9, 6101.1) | 10.5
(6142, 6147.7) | 9.85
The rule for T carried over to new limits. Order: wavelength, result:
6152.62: 10.3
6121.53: 10.4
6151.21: 9.91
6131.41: 10.2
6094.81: 10.5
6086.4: 8.9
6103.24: 9.32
